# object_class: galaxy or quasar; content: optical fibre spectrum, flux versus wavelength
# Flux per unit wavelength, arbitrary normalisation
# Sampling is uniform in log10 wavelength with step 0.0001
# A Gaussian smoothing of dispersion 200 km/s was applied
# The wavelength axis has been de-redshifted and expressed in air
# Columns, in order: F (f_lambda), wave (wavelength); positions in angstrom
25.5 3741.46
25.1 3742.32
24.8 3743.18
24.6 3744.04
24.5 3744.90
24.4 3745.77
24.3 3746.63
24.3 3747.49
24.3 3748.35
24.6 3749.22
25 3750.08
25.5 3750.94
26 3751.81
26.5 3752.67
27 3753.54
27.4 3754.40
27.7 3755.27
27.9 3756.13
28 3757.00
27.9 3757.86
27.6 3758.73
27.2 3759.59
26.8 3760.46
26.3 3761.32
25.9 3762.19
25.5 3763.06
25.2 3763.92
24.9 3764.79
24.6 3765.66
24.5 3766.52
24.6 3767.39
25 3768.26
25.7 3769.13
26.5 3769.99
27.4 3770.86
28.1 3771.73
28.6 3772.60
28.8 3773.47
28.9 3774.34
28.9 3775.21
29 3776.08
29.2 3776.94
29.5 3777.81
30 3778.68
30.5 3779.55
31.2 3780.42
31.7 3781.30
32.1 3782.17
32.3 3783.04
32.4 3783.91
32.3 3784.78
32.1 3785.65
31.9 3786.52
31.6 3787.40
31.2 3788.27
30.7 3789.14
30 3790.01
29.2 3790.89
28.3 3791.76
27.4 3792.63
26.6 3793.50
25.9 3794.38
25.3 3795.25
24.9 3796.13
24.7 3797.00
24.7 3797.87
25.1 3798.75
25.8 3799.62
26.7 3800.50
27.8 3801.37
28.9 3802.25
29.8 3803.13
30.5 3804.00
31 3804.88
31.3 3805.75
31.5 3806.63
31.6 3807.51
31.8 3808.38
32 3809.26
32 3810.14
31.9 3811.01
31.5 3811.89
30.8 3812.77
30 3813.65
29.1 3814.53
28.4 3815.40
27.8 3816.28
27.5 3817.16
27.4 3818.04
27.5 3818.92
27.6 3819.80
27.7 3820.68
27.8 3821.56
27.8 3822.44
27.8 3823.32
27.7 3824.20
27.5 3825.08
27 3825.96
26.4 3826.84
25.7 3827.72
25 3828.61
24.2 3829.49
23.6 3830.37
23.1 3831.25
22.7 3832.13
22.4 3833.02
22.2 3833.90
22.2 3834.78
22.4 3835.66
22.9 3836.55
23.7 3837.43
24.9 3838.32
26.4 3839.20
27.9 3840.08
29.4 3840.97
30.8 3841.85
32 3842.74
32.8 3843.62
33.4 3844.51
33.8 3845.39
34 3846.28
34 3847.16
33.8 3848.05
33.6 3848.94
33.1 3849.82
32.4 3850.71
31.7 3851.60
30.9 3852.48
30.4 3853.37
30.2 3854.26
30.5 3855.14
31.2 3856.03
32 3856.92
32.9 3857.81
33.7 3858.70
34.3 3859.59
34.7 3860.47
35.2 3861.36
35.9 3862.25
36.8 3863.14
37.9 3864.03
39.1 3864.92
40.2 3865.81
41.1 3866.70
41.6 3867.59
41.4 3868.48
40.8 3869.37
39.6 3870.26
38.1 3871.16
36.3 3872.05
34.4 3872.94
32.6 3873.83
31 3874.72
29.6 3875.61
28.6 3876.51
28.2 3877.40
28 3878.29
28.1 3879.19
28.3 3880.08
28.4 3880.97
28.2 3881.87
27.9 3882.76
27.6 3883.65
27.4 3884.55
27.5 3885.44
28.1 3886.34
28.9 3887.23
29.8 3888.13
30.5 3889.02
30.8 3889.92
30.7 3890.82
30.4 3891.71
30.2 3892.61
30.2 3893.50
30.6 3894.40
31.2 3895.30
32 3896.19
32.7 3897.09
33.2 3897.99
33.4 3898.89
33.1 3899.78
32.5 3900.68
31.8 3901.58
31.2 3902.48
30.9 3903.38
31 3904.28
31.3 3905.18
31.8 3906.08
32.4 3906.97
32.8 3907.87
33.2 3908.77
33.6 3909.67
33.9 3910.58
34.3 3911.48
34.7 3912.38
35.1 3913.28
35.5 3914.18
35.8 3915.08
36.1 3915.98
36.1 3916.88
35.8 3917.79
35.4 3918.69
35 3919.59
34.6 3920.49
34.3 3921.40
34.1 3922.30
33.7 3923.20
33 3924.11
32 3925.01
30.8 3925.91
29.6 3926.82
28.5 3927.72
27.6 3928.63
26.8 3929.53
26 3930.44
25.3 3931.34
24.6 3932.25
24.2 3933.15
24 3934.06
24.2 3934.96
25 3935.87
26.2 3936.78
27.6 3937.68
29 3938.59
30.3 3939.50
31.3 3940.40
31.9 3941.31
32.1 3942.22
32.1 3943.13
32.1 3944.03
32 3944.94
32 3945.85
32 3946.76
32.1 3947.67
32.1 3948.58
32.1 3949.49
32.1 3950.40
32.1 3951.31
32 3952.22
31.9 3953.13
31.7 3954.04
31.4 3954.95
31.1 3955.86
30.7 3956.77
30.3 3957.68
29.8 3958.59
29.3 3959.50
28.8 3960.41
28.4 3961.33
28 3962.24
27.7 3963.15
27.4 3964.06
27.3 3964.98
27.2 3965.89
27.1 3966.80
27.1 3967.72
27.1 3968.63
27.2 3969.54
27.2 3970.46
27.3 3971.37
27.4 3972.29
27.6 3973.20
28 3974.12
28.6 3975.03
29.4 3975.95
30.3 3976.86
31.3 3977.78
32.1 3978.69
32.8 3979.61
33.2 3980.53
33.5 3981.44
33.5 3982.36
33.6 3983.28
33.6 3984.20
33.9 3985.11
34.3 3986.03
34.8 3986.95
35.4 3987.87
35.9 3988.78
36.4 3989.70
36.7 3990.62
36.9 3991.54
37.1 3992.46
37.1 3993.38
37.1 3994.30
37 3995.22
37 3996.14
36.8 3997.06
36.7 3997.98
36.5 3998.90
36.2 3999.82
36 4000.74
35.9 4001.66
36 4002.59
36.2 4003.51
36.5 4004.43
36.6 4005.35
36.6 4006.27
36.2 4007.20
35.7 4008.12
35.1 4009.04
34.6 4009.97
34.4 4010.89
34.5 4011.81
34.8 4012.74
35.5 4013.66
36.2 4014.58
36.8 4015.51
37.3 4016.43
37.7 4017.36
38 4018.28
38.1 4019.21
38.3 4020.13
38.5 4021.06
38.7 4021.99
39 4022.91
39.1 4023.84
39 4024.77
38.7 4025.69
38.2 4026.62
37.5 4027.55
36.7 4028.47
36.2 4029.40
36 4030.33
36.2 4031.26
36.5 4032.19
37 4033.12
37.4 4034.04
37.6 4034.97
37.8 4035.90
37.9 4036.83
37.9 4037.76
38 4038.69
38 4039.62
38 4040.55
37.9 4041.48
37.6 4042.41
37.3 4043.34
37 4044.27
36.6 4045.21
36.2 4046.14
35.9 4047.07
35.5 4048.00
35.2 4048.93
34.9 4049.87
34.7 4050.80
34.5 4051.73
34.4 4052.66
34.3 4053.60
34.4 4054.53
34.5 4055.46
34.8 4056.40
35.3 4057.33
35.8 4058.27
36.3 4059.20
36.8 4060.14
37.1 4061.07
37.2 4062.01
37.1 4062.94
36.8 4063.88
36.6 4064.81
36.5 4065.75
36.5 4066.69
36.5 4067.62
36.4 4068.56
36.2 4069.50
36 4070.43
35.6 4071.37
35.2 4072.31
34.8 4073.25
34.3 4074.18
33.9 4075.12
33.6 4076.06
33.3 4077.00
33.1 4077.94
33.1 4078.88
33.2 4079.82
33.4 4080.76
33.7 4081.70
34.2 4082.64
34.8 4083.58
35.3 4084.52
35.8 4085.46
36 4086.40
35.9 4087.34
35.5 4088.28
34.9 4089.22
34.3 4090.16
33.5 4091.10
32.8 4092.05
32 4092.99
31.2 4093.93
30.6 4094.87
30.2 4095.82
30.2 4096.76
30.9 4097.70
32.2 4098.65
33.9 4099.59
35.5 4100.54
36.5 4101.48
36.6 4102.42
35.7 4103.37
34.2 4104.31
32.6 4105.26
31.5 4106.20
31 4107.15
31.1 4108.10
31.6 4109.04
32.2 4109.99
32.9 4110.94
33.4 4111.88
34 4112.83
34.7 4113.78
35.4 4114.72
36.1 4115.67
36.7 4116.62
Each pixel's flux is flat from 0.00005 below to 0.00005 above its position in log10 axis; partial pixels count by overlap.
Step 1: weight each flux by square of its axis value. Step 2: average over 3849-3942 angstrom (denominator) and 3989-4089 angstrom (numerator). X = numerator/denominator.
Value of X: 1.2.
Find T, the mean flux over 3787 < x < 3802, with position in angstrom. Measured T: 27.4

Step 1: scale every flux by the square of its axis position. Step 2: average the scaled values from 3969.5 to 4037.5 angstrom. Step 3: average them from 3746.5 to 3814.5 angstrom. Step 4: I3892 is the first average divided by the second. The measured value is 1.40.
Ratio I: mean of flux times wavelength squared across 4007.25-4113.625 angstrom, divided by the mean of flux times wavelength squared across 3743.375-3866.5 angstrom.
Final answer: 1.40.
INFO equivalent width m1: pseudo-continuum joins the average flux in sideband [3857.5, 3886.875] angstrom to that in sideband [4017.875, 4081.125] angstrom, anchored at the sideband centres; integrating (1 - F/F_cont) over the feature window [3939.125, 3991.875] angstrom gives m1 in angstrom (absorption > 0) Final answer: 5.9 angstrom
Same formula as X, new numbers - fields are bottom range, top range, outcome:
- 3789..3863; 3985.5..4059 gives 1.39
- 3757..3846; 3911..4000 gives 1.22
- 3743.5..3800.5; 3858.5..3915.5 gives 1.27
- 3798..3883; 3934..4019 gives 1.14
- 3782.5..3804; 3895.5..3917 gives 1.23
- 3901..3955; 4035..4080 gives 1.22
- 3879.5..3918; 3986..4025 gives 1.22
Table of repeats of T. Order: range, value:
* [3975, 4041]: 36.1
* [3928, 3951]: 29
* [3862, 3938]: 31.9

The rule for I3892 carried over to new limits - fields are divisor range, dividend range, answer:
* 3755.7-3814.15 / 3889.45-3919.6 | 1.22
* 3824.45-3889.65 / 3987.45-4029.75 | 1.29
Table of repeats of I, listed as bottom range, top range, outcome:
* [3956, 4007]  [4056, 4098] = 1.12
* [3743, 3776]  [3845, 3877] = 1.39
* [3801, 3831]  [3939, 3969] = 1.14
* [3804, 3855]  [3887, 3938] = 1.13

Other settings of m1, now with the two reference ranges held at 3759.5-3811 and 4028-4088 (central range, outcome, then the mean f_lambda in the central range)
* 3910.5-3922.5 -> -1.14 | 35.1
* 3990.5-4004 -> -0.95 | 36.6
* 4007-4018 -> -0.36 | 35.8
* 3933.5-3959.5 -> 1.99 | 30.4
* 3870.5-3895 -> 0.84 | 30.1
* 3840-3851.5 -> -0.88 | 32.5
